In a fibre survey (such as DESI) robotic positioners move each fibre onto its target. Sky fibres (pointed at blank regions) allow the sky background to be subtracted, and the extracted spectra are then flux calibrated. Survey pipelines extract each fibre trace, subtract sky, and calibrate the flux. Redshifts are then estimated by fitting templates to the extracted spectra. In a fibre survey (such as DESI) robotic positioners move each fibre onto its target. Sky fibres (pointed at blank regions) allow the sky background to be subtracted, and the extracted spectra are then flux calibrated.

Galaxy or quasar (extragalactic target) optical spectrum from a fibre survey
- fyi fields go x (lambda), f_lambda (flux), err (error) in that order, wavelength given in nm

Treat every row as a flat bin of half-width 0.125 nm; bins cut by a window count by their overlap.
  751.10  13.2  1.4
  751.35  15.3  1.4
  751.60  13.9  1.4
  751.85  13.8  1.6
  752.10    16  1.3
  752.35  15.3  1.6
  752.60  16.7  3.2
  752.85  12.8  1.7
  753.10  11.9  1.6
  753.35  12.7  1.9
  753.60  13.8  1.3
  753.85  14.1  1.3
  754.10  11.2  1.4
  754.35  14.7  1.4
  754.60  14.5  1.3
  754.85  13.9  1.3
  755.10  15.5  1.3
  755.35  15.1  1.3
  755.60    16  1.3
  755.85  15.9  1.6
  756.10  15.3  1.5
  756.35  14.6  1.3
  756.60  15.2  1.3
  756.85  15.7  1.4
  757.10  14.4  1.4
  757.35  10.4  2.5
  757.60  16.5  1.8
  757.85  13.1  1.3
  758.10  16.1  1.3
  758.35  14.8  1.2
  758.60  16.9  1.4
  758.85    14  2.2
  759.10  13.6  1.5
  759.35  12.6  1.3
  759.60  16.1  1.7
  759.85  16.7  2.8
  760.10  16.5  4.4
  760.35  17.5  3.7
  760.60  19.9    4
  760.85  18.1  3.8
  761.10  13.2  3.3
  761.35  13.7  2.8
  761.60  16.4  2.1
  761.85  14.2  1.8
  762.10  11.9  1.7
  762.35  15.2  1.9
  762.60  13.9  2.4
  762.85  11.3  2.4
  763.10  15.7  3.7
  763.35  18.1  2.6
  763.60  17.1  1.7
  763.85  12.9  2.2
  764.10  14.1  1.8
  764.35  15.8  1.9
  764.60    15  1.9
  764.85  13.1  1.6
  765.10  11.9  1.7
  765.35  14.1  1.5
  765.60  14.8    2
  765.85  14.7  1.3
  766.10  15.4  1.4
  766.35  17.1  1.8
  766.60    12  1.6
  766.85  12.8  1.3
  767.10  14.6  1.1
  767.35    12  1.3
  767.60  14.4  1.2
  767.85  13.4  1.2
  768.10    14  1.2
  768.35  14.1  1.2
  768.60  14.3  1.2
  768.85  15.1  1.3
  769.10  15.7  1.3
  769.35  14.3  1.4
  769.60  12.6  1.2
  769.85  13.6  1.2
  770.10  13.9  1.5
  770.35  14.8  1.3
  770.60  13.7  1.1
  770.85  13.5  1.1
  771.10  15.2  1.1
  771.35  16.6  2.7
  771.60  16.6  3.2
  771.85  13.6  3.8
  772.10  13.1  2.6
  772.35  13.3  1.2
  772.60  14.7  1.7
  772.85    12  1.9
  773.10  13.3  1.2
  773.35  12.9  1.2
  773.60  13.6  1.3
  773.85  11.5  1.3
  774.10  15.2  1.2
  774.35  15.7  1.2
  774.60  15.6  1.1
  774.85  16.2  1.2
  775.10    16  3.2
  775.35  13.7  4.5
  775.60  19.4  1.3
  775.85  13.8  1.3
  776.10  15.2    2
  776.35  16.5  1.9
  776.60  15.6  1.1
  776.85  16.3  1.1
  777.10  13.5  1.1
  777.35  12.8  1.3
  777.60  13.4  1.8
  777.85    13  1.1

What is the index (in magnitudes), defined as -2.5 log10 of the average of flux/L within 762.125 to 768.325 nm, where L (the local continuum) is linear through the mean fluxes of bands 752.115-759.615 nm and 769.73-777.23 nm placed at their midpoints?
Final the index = 0.02 mag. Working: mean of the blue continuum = 14.4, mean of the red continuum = 14.6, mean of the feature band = 14.3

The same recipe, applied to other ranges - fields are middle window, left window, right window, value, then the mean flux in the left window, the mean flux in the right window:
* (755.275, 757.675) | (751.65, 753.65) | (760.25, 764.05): -0.02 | 14.1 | 15.2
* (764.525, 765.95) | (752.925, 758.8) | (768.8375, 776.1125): 0.04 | 14.4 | 14.5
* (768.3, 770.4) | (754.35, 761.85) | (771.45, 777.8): 0.04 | 15.2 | 14.5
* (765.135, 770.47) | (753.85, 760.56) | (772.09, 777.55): 0.04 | 14.9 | 14.6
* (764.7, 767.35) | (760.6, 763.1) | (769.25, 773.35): 0.03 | 14.6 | 14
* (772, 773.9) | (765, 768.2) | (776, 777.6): 0.11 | 14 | 14.9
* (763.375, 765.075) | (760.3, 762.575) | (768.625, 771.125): 0.02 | 15.4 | 14.2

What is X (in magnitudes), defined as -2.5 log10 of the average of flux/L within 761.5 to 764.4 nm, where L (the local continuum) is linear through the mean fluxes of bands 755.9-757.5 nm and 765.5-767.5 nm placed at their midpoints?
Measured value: -0.03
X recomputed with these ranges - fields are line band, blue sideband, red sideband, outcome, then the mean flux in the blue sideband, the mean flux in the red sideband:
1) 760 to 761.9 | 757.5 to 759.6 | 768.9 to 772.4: -0.111 mag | 14.8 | 14.4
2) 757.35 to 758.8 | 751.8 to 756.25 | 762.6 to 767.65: -0.043 mag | 14.4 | 14.3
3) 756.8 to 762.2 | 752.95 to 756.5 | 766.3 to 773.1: -0.070 mag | 14.2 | 14.1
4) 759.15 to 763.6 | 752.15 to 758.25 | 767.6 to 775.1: -0.075 mag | 14.4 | 14.2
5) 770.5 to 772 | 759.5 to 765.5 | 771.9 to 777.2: -0.008 mag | 15.1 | 14.6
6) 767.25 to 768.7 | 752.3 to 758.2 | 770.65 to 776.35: 0.063 mag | 14.4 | 14.6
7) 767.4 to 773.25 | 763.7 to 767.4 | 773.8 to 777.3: 0.041 mag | 14.1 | 15.3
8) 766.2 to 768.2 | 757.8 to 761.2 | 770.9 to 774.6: 0.076 mag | 15.7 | 14.1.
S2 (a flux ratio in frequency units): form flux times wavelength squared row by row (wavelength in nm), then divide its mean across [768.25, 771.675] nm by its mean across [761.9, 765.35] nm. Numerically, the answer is 1.03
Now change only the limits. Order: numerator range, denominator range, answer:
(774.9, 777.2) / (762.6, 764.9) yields 1.09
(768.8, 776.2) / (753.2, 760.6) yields 1.02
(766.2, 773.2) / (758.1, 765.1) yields 0.95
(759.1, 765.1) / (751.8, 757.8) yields 1.07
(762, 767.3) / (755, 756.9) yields 0.95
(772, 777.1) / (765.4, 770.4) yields 1.05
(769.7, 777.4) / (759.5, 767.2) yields 1.00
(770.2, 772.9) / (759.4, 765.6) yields 0.98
